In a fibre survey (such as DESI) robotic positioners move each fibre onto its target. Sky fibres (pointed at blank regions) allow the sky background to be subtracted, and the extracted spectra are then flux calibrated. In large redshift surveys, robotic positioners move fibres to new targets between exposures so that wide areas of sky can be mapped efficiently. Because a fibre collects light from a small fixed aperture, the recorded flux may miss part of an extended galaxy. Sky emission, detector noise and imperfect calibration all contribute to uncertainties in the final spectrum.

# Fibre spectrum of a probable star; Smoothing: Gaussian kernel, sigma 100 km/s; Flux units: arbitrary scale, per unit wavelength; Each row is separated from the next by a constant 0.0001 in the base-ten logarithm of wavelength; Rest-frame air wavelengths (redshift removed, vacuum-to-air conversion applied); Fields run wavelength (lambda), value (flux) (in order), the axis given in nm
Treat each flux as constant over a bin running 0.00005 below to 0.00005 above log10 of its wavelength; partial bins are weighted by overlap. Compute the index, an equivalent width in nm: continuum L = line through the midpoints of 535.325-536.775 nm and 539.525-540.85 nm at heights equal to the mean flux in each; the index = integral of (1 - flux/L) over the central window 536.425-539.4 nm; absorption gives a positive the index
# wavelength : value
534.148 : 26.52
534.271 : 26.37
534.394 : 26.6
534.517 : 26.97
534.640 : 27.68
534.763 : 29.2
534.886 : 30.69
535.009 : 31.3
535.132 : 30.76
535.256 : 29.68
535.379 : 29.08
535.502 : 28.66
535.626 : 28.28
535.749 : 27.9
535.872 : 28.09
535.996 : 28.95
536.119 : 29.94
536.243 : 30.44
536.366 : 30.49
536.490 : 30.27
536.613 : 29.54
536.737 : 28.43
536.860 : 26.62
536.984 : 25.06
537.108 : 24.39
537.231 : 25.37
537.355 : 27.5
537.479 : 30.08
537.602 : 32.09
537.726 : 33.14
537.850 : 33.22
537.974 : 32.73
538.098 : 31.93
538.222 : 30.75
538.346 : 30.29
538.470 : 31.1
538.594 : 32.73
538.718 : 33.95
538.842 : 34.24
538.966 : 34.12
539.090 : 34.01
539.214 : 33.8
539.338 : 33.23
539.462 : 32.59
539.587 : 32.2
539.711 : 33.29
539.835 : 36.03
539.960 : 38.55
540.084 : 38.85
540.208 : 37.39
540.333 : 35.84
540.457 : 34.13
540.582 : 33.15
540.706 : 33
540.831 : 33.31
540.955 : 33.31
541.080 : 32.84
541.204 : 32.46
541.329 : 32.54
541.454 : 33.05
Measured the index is 0.10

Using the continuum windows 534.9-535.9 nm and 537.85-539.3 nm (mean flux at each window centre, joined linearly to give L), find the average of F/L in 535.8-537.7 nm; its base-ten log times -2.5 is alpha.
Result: 0.08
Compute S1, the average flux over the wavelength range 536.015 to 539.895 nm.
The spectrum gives 31.1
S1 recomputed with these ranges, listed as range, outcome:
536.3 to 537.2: 27.8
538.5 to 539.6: 33.4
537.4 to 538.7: 31.8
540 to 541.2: 34.6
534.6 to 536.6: 29.5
